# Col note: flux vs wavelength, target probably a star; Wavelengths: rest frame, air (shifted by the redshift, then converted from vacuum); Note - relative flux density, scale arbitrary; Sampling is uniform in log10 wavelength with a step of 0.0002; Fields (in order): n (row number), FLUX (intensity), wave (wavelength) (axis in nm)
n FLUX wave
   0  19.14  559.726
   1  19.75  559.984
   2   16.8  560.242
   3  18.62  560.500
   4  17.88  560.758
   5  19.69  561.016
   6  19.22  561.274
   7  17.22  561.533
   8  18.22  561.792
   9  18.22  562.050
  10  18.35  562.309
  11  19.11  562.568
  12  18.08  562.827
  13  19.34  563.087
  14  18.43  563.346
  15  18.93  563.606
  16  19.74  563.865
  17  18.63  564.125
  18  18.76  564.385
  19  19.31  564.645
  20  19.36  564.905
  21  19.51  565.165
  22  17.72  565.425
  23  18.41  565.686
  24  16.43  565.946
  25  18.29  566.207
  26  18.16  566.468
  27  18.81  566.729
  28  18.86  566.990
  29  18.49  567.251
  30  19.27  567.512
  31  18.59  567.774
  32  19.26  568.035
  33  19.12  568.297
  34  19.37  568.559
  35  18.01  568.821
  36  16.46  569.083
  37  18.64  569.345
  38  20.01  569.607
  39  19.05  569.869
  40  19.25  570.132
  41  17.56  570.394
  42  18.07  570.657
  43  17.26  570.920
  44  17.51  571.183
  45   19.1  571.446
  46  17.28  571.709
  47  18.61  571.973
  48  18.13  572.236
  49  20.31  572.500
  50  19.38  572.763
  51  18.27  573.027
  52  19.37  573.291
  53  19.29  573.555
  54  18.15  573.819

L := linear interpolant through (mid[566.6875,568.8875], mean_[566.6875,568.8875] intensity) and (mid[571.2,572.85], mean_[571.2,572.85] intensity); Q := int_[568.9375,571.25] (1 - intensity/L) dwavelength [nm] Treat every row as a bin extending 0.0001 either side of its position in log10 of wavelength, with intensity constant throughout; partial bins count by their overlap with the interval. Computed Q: 0.070 nm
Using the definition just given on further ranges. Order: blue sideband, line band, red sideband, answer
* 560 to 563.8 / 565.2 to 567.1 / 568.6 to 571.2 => 0.022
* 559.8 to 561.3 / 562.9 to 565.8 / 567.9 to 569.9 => -0.035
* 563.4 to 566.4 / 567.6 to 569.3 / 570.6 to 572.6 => -0.006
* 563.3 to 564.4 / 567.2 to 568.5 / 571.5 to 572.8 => -0.011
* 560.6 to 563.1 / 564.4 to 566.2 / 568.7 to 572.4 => -0.007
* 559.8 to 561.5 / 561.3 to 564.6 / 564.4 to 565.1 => 0.061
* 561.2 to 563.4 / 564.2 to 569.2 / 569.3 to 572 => -0.036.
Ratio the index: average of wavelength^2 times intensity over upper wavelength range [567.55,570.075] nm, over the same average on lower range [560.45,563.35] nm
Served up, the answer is 1.0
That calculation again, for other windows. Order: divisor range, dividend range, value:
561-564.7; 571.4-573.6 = 1.04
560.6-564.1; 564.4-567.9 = 1.01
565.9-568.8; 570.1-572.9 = 1.00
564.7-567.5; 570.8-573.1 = 1.02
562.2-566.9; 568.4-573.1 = 1.01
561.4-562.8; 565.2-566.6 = 1.00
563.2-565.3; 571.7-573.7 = 1.02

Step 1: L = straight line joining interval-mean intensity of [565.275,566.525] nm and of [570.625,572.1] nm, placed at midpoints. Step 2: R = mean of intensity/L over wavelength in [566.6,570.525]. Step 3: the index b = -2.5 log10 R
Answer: -0.05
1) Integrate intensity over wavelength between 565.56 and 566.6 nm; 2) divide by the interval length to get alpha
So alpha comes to 17.8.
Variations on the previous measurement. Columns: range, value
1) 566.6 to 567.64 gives 18.9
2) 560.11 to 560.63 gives 17.7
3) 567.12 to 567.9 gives 18.8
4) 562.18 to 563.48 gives 18.7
